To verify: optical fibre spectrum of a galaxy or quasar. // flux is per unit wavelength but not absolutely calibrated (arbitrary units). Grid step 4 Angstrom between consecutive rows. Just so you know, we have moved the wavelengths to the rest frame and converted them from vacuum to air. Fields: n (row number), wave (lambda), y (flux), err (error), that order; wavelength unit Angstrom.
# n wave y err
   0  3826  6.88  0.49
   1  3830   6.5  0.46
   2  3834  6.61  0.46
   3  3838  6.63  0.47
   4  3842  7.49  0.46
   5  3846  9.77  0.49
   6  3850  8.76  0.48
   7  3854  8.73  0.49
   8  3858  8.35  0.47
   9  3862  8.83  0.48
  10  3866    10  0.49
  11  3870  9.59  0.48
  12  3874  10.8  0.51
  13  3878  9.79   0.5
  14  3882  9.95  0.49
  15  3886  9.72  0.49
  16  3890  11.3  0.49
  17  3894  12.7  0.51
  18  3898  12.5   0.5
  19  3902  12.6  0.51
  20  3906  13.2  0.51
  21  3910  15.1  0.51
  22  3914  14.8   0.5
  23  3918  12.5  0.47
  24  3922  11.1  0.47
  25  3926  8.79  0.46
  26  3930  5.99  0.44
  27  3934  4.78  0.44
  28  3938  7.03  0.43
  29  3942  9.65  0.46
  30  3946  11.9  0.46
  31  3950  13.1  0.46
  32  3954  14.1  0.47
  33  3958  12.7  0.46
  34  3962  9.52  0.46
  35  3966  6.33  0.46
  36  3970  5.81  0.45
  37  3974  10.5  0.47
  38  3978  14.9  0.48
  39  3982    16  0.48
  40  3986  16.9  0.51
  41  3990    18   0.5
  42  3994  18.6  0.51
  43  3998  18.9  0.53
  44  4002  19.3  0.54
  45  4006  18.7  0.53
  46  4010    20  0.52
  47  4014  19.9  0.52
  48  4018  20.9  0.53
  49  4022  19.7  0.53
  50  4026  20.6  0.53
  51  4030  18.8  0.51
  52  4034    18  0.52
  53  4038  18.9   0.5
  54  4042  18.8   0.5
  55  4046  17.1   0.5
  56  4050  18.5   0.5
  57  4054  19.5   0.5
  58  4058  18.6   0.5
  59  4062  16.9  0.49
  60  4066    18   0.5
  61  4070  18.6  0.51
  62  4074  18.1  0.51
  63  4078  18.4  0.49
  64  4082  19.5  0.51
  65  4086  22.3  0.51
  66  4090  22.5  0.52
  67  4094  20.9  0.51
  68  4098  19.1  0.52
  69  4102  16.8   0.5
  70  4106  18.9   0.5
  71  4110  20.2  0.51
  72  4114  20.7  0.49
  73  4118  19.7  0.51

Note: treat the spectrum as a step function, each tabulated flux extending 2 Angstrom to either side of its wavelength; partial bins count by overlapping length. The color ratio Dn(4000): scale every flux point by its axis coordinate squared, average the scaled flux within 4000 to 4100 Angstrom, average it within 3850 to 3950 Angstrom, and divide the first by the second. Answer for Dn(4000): 2.0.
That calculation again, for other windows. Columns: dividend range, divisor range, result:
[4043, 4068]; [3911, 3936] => 1.96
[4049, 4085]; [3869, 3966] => 1.84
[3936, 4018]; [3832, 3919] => 1.44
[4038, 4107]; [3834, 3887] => 2.34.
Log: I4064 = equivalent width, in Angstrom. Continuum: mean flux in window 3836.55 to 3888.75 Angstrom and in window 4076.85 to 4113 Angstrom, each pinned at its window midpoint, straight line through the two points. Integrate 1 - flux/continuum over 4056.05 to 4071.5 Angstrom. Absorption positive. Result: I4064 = 0.4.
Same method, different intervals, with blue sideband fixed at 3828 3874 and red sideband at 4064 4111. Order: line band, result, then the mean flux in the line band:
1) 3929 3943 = 6.4 Angstrom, 6.73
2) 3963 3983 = 5.4 Angstrom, 10.4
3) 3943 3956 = 0.2 Angstrom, 12.8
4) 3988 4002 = -3.2 Angstrom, 18.6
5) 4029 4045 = -1.4 Angstrom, 18.5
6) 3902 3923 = -4.0 Angstrom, 13.4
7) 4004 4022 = -4.4 Angstrom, 19.9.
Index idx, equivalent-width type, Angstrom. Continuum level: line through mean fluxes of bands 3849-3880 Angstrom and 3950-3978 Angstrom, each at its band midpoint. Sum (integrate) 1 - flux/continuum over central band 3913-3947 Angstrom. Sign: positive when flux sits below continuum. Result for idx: 2.2 Angstrom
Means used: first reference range 9.38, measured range 9.4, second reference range 10.4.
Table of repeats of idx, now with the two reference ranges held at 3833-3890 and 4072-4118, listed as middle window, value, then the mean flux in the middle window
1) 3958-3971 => 5.3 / 8.17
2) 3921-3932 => 3.3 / 8.4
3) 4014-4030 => -3.6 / 20.1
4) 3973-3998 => -2.5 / 16.3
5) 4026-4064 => -2.2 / 18.5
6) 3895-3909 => -2.6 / 12.9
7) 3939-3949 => 1.7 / 10.6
